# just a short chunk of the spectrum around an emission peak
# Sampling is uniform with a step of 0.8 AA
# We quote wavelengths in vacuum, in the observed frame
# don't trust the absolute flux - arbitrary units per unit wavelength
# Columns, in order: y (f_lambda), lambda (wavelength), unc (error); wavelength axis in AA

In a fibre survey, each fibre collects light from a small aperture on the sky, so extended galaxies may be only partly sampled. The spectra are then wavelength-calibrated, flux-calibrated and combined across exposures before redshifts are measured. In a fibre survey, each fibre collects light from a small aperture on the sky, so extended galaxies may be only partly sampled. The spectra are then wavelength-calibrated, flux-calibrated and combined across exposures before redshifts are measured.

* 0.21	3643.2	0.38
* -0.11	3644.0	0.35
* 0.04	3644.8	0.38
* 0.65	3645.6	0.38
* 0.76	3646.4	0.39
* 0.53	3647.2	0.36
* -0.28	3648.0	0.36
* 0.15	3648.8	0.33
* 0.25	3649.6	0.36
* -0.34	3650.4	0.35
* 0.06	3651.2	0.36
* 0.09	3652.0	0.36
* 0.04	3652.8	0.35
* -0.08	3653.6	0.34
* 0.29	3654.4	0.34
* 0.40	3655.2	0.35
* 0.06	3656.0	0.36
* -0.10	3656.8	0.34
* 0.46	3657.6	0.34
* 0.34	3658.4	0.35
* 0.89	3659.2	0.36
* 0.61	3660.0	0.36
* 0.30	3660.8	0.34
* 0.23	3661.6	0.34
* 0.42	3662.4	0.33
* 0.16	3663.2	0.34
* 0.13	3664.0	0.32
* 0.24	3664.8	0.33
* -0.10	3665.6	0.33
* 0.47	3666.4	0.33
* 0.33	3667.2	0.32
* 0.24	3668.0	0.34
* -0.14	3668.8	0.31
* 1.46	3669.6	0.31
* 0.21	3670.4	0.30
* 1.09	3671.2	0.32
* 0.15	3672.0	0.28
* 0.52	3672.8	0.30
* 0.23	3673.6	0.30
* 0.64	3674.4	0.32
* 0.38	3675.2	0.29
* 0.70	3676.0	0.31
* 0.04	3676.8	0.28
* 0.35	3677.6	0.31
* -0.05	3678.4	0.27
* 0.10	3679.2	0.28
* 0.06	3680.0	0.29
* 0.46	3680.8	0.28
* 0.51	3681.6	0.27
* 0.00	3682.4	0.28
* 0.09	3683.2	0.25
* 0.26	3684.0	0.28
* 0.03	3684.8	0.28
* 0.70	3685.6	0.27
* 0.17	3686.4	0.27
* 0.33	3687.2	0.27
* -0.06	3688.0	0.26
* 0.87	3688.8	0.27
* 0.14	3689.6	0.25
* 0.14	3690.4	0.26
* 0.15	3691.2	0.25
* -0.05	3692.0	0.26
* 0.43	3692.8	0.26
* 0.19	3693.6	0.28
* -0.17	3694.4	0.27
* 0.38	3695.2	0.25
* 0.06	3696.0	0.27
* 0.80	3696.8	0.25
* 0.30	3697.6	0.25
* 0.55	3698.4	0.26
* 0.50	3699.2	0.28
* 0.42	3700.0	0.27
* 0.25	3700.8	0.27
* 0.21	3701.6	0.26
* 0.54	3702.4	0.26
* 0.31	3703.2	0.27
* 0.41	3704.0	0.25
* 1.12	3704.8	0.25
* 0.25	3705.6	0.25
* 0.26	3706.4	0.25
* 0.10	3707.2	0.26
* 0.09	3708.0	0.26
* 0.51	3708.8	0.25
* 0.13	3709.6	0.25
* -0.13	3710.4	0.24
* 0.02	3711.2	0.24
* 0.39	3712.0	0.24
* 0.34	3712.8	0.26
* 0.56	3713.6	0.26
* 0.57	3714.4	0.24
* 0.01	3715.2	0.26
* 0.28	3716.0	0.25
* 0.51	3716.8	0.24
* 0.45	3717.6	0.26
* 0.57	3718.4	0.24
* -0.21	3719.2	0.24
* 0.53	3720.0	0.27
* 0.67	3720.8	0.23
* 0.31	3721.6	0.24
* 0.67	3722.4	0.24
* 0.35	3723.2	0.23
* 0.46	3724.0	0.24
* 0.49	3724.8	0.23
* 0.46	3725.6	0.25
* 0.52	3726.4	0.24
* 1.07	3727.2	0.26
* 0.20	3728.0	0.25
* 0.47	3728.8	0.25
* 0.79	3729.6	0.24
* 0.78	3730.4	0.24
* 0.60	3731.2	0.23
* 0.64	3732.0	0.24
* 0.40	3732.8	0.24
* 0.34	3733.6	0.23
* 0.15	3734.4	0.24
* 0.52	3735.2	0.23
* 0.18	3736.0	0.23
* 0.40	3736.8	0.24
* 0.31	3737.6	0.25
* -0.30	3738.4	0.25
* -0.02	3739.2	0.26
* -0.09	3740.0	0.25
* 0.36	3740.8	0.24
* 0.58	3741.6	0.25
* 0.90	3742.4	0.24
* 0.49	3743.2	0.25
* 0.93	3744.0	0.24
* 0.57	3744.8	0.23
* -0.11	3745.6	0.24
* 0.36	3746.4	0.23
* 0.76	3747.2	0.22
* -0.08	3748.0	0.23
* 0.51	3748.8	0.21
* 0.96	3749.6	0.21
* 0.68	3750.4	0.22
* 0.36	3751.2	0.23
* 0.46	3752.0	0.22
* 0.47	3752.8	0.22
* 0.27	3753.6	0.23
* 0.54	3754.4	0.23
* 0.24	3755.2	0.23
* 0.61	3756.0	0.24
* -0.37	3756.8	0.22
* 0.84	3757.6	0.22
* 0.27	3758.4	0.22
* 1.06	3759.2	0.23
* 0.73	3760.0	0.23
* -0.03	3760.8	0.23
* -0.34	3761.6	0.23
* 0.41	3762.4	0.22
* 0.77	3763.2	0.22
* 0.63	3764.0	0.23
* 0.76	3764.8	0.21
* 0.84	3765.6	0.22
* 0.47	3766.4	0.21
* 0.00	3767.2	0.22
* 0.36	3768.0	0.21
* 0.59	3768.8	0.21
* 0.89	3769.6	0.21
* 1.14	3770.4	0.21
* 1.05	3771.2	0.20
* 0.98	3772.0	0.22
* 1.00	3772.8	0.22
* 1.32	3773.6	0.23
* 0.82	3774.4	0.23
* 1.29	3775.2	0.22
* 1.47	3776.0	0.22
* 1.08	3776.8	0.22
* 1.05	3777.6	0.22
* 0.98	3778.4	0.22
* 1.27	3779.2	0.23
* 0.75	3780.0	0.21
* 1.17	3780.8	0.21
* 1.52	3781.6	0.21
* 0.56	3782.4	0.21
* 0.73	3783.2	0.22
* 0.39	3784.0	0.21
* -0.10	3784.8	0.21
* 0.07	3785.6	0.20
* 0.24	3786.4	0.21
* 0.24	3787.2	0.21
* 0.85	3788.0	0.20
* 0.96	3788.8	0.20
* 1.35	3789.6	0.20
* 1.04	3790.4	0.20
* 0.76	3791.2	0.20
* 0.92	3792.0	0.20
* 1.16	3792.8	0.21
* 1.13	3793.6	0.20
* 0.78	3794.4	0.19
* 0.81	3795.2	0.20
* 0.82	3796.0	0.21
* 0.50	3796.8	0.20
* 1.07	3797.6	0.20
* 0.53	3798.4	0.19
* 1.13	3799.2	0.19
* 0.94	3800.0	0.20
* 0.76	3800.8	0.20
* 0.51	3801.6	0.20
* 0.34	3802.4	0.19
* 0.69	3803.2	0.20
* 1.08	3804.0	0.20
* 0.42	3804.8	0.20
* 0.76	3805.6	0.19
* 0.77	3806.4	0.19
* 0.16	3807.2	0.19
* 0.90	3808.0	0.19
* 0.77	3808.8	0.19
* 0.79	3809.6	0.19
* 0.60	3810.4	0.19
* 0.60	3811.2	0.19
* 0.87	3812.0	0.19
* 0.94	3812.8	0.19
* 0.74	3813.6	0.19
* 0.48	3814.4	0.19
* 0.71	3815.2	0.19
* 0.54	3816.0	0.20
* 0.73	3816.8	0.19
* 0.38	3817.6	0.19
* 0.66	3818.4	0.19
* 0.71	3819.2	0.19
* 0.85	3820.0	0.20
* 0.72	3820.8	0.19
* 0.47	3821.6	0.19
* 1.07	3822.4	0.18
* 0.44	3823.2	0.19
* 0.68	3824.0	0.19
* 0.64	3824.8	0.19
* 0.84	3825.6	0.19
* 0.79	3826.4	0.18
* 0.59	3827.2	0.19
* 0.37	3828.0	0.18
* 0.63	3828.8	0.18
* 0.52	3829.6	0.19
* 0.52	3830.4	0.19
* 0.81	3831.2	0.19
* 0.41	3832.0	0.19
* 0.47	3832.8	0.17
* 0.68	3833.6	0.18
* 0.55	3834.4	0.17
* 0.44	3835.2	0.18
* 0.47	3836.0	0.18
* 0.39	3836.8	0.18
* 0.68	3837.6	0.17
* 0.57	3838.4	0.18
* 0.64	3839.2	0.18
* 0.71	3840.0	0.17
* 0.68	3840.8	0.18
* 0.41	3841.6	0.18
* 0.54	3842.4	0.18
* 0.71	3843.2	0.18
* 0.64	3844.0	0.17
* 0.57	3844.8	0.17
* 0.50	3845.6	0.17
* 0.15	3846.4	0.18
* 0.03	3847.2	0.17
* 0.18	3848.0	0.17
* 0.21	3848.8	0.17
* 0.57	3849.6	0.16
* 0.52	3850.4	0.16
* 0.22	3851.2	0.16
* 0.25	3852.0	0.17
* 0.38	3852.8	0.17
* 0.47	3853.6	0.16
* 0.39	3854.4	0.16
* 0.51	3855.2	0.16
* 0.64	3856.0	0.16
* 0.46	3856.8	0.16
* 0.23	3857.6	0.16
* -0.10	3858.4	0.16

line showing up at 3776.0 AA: Ly-alpha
